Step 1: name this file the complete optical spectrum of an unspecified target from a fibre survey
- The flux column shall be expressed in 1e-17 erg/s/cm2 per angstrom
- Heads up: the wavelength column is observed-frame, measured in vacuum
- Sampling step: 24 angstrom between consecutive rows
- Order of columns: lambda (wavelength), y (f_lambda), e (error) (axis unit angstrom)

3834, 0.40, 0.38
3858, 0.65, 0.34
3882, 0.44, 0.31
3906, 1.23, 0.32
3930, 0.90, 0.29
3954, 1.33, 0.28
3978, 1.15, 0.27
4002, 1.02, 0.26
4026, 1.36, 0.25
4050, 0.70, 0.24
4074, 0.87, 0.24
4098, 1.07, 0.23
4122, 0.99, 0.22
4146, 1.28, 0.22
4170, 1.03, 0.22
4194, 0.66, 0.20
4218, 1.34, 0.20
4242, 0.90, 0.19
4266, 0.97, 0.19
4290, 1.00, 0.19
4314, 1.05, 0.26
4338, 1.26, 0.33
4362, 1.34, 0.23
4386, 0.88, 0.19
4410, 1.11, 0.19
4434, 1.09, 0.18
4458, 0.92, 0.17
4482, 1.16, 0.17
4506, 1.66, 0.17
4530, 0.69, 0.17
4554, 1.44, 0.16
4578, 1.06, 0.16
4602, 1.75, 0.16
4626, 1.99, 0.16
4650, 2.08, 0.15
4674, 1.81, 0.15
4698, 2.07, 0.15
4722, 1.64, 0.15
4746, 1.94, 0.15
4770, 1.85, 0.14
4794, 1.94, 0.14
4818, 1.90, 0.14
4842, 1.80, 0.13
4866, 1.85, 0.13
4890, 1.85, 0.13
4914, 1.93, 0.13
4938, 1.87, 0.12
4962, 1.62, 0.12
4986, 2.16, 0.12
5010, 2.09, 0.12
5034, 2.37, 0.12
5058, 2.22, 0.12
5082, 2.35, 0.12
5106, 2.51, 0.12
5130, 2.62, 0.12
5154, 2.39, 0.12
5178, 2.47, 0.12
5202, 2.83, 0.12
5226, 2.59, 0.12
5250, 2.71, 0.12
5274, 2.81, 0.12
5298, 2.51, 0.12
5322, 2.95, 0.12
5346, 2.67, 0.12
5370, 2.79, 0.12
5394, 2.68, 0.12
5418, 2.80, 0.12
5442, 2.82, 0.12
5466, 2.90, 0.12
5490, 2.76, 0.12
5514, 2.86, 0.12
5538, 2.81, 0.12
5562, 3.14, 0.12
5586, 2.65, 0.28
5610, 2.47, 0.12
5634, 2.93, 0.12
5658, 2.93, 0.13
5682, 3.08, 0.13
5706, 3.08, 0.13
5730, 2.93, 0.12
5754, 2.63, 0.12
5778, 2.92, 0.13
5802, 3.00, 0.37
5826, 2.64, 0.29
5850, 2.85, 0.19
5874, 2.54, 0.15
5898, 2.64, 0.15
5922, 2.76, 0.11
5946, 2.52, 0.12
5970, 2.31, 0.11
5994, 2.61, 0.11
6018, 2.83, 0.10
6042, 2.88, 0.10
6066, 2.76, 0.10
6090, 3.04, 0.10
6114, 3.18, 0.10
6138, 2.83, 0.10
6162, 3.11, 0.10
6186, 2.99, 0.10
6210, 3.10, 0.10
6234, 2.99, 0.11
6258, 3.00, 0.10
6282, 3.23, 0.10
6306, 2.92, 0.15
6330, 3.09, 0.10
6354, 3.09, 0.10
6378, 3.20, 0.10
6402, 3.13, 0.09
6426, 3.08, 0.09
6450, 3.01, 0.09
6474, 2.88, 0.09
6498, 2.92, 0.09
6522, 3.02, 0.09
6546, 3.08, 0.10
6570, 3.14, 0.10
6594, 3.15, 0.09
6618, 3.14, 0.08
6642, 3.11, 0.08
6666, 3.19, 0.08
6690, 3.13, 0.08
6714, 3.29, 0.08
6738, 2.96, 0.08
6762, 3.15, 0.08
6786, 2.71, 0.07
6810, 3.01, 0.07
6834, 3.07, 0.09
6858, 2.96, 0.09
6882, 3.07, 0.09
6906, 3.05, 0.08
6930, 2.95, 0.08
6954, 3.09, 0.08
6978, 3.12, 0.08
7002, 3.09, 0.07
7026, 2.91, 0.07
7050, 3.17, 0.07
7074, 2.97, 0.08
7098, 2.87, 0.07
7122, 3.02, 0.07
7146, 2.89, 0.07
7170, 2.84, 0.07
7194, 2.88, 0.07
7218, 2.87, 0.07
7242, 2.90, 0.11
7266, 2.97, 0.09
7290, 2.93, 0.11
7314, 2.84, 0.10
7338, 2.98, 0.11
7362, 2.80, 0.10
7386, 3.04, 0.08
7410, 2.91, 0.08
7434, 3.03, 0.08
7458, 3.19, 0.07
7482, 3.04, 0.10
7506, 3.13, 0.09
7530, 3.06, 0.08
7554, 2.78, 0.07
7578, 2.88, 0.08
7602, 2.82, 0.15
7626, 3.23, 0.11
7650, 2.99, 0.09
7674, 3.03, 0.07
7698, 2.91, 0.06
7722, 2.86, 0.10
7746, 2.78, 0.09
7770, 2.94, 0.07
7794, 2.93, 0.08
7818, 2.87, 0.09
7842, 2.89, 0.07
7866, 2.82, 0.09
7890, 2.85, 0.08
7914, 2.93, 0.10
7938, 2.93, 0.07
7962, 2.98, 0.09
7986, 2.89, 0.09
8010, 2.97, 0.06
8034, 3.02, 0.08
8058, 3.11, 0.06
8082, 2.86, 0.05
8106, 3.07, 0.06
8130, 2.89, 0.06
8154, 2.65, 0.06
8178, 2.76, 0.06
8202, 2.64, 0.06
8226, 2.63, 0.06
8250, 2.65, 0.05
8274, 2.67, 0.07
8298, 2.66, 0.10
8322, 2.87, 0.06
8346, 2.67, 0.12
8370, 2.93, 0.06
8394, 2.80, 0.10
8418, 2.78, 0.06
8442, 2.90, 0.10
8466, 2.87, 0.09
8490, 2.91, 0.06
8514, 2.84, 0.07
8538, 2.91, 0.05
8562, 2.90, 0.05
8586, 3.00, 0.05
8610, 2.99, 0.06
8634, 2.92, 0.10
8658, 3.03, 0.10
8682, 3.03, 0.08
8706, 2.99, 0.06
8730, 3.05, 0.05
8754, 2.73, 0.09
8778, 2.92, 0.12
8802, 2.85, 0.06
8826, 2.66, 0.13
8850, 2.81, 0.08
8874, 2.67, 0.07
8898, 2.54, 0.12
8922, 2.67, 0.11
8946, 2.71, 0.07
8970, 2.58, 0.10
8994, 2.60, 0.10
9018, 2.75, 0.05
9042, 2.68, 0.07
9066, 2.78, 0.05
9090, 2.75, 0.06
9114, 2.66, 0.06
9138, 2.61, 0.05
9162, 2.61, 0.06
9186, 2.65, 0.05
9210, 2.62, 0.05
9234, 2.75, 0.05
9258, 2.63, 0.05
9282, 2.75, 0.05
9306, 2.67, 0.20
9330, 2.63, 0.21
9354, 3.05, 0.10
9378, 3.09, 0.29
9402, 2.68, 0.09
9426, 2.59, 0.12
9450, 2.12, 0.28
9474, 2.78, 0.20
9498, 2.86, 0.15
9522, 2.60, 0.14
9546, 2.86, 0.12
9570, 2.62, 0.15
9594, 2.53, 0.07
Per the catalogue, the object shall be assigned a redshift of 0.152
